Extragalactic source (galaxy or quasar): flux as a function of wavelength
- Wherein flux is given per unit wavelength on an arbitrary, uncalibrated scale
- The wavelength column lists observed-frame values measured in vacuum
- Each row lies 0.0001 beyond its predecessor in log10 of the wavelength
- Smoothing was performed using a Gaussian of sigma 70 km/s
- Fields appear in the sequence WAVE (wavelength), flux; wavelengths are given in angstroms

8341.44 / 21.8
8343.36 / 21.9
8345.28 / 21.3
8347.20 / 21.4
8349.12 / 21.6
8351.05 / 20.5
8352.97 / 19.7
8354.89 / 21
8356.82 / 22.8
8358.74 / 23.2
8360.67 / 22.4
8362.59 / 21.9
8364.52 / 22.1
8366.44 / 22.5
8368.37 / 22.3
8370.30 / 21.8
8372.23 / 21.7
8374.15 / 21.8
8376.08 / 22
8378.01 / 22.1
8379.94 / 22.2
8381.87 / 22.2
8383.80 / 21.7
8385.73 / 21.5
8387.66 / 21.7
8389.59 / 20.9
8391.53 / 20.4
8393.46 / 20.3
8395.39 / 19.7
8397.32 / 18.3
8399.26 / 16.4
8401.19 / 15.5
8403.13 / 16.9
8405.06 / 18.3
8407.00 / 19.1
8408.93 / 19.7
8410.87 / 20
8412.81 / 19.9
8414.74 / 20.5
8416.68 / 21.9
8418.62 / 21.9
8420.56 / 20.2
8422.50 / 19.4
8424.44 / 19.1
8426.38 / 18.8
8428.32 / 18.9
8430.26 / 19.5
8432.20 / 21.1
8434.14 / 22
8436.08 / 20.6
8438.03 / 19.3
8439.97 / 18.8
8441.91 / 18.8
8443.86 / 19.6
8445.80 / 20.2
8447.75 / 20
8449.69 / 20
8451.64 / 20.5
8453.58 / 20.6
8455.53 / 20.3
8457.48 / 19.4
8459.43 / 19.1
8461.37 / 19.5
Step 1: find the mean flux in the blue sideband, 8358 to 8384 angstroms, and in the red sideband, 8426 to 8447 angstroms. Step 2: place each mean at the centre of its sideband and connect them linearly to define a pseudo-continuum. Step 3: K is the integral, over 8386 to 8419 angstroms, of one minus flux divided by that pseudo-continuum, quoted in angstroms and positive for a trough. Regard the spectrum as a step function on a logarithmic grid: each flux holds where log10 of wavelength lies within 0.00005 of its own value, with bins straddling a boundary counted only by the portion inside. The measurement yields 2.4 angstroms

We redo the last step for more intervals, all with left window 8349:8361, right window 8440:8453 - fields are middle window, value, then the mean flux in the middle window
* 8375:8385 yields -0.5 angstroms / 22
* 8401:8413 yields 1.1 angstroms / 18.6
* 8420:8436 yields 0.2 angstroms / 19.9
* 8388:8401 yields 1.0 angstroms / 19.2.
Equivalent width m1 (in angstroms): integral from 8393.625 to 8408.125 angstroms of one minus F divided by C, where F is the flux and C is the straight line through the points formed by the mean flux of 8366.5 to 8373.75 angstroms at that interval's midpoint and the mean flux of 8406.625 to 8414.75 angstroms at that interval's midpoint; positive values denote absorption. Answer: 1.7 angstroms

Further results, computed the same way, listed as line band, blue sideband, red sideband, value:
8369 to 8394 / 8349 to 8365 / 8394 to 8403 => -3.07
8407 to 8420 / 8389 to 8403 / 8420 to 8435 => -0.82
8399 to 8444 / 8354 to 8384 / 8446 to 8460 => 2.85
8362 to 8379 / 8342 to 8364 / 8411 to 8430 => -0.65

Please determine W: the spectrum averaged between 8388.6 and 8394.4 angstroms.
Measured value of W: 20.5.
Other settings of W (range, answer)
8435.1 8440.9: 19.6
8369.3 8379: 21.9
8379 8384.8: 22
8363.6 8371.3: 22.2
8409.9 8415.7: 20.1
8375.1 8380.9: 22.1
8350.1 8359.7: 21.5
